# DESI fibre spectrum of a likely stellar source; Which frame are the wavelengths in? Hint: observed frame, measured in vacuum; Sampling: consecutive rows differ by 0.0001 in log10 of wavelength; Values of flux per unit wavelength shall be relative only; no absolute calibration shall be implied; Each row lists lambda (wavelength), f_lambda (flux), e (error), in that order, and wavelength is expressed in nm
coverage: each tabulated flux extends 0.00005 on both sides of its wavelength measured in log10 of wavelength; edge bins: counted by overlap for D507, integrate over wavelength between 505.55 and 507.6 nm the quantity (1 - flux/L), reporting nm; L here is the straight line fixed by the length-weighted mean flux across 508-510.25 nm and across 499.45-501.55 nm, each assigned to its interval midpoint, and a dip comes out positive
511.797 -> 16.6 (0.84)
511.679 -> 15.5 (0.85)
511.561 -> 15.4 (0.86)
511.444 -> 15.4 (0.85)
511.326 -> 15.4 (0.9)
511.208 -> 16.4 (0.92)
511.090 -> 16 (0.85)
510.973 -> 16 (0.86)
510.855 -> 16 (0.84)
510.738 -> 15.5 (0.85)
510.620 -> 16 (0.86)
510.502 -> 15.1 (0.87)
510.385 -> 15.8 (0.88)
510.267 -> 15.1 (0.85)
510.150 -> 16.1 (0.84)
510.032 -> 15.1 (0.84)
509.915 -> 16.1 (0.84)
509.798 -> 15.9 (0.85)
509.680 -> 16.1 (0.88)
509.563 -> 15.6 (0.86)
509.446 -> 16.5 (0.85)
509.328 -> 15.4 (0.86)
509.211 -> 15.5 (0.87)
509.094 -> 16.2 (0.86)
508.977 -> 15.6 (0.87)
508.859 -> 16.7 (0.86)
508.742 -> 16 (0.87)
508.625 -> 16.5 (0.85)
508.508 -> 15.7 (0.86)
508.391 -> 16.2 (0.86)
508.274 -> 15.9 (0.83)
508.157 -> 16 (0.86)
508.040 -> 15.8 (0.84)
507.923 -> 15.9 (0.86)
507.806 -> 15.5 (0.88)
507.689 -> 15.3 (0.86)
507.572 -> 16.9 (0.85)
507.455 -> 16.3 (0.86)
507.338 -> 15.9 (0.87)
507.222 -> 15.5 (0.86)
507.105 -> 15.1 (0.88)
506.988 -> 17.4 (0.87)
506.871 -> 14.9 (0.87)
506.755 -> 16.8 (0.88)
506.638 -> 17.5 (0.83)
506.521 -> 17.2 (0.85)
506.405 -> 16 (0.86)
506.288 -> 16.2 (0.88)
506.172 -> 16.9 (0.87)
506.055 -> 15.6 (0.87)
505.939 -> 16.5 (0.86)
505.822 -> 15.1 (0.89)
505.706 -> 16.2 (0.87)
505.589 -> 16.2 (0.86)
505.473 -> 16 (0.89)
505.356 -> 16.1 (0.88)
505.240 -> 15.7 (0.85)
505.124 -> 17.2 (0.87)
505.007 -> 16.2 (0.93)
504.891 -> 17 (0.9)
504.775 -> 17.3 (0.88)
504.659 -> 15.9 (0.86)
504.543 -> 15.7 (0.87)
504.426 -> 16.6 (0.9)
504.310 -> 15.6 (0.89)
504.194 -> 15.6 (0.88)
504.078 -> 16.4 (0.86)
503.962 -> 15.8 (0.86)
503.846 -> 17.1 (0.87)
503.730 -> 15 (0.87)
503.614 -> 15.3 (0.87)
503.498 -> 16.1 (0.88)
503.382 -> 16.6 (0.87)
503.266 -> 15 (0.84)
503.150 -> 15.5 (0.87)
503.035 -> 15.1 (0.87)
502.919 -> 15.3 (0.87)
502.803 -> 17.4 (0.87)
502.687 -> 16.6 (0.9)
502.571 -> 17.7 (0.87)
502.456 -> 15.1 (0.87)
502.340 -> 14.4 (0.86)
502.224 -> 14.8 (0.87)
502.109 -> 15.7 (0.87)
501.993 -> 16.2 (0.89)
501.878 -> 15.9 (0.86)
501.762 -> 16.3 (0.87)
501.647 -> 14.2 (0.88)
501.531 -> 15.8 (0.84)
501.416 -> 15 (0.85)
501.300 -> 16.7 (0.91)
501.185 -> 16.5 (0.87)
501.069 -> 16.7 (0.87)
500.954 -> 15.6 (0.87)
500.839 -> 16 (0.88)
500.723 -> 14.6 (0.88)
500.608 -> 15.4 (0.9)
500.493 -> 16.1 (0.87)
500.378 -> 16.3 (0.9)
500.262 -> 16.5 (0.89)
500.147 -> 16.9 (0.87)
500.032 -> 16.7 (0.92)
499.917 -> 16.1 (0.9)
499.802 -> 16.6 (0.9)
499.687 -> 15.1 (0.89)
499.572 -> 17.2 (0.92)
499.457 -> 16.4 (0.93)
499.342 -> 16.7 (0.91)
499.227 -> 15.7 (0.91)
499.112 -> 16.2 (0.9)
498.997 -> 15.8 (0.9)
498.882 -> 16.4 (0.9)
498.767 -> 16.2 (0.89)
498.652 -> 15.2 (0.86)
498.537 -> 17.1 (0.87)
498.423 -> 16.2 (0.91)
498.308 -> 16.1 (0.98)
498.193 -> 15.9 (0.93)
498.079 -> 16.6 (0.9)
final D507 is -0.03 nm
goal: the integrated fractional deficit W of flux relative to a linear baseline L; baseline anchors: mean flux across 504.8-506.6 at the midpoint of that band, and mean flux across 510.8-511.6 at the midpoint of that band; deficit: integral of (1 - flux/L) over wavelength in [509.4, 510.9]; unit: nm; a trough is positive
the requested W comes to 0.01 nm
